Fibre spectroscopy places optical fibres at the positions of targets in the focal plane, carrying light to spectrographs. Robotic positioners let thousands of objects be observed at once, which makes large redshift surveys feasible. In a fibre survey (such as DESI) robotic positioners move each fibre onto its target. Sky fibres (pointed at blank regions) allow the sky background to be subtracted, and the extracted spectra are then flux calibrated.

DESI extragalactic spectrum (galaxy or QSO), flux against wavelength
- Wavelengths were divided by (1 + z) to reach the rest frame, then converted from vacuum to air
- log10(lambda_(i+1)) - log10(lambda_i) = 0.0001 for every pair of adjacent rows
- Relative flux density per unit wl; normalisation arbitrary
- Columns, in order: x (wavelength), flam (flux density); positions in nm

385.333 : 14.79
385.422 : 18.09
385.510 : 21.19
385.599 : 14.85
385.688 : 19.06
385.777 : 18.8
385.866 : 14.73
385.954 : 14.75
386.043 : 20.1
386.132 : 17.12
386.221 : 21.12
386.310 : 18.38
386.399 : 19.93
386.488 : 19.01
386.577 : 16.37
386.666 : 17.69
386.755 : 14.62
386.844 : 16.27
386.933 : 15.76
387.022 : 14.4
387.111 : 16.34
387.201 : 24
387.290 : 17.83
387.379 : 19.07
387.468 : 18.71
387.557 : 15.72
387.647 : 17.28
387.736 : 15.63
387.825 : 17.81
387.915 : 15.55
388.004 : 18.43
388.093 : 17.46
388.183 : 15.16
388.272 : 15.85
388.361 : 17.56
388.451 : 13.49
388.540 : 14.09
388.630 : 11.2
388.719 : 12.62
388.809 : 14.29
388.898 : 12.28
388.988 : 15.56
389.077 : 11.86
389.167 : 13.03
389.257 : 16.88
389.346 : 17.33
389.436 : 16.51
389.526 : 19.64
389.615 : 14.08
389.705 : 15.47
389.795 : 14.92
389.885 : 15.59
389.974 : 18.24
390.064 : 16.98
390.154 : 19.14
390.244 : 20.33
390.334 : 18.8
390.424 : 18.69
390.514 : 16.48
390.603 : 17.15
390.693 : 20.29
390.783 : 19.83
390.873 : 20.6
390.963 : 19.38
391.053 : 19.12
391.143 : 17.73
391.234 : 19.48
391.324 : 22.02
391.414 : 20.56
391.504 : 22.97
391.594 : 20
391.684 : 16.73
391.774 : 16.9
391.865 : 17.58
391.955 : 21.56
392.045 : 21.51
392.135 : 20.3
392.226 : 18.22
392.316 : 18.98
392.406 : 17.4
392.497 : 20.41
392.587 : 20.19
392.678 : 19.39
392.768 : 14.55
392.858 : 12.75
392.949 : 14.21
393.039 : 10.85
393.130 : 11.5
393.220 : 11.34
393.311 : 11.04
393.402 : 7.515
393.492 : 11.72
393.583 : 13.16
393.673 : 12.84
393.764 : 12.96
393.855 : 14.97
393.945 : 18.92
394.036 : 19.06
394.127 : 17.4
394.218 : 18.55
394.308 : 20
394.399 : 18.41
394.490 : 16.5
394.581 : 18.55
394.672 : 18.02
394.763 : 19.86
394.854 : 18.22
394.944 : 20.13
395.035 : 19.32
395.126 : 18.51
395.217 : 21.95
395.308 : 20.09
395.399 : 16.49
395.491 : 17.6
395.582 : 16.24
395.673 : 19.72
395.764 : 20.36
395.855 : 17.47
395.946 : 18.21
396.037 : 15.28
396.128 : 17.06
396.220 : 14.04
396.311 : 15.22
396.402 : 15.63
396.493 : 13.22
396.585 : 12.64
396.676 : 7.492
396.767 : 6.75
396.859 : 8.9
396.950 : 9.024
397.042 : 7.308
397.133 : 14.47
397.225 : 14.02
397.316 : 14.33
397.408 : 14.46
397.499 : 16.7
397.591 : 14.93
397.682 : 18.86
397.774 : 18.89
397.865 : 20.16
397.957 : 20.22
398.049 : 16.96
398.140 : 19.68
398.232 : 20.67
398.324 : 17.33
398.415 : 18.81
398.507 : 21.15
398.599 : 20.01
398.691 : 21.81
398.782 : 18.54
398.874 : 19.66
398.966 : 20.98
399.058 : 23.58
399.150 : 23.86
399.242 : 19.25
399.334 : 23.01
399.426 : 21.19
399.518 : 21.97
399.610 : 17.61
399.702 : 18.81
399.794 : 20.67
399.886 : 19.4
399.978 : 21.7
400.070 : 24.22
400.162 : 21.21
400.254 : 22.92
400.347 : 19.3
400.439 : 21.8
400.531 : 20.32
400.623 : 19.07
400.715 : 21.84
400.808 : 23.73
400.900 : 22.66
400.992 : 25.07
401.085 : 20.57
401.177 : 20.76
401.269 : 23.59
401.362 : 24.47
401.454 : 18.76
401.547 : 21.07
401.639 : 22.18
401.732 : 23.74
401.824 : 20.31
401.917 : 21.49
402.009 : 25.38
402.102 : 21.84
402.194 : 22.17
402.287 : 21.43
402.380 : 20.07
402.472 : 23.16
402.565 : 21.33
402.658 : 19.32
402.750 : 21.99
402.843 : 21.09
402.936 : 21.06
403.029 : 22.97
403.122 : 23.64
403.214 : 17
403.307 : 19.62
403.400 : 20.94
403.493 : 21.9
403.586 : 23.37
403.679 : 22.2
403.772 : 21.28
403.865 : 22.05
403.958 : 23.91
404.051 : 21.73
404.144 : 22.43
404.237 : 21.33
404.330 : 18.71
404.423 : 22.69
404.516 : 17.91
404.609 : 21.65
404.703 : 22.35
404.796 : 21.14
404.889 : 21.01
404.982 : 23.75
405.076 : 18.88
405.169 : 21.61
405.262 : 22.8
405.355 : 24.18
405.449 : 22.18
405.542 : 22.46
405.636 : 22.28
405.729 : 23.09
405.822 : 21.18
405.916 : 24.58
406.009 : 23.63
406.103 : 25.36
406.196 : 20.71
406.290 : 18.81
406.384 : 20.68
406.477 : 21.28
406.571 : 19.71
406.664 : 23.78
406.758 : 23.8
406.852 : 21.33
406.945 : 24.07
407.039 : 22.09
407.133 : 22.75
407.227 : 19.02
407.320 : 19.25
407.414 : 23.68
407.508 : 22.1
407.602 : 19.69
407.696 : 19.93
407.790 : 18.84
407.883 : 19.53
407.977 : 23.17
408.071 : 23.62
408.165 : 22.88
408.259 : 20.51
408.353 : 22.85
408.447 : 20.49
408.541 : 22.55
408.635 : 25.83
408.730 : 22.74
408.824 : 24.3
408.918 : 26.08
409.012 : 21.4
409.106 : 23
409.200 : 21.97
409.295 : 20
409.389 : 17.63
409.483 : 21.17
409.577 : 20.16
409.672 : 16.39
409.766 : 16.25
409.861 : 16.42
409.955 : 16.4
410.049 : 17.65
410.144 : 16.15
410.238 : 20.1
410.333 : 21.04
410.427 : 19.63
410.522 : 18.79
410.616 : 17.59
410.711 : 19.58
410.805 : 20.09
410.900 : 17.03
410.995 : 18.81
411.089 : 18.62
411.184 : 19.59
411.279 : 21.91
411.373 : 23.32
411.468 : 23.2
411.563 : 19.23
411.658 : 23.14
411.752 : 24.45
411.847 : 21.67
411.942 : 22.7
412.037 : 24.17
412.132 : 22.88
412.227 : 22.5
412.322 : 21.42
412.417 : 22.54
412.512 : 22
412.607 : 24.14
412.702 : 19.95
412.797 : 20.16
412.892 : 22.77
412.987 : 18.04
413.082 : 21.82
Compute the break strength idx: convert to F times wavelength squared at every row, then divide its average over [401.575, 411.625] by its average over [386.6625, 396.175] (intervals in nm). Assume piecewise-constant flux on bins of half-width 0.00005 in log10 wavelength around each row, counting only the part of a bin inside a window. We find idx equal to 1.34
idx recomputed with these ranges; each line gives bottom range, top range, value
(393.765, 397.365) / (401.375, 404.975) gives 1.39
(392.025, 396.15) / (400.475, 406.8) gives 1.35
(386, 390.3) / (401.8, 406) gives 1.42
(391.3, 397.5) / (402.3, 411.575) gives 1.39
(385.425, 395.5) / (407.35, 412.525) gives 1.34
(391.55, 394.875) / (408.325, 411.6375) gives 1.33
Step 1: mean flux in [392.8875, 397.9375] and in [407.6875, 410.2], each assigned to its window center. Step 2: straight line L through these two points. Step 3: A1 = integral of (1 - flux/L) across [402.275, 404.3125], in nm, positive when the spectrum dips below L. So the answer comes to -0.33 nm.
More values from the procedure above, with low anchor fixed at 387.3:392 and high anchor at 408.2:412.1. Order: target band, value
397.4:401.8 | -0.41 nm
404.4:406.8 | -0.26 nm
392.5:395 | 0.30 nm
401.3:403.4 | -0.24 nm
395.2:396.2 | 0.01 nm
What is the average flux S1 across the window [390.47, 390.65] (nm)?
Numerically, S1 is 16.9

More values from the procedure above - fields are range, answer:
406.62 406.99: 23.2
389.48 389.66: 16.9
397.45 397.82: 17.4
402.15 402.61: 21.6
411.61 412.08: 23.2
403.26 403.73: 21.6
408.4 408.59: 21.6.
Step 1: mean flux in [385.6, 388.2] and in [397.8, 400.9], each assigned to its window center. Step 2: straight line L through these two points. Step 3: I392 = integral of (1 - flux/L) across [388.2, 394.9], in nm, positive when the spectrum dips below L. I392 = 0.67 nm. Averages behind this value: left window 17.5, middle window 16.8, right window 20.7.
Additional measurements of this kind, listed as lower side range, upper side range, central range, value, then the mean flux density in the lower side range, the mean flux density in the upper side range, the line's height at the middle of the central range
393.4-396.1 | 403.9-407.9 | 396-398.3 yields 0.460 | 17.4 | 21.7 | 18.3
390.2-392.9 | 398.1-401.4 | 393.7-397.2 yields 0.673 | 19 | 21.1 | 20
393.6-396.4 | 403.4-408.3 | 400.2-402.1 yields -0.185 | 17.7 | 21.8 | 20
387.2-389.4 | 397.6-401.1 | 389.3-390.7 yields -0.072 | 15.8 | 20.7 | 16.5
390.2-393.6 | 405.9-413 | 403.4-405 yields -0.132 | 17.4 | 21.1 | 20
